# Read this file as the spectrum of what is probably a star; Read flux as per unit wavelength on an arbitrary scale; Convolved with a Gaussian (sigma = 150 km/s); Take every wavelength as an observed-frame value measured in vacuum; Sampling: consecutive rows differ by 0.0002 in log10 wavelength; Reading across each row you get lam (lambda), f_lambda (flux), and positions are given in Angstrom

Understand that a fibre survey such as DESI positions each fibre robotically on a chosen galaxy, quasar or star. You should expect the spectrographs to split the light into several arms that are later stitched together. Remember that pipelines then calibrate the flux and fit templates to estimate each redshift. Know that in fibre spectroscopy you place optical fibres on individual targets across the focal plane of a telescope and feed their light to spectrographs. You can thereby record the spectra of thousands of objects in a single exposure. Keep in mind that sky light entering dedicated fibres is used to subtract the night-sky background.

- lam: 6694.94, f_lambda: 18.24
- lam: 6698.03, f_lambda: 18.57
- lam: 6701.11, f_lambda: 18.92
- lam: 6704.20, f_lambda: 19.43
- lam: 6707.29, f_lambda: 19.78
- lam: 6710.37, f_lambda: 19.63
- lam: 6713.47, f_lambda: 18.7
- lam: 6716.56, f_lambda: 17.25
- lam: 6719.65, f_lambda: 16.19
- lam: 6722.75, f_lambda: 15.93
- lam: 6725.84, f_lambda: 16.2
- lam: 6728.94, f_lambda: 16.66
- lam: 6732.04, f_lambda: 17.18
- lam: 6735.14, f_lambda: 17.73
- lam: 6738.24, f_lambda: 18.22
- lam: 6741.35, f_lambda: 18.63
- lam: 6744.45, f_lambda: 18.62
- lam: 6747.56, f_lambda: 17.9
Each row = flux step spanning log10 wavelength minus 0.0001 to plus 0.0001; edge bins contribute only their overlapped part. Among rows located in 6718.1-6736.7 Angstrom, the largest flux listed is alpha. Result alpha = 17.73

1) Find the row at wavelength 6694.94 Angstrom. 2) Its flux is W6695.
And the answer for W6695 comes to 18.24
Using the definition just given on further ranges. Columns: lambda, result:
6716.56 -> 17.25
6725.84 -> 16.2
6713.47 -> 18.7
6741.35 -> 18.63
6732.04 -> 17.18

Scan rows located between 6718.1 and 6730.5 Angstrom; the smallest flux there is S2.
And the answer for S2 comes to 15.93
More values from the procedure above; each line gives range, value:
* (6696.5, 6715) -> 18.57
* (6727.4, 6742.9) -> 16.66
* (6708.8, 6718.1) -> 17.25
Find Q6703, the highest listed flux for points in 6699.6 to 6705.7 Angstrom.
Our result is 19.43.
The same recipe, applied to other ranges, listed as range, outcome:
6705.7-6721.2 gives 19.78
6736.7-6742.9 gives 18.63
